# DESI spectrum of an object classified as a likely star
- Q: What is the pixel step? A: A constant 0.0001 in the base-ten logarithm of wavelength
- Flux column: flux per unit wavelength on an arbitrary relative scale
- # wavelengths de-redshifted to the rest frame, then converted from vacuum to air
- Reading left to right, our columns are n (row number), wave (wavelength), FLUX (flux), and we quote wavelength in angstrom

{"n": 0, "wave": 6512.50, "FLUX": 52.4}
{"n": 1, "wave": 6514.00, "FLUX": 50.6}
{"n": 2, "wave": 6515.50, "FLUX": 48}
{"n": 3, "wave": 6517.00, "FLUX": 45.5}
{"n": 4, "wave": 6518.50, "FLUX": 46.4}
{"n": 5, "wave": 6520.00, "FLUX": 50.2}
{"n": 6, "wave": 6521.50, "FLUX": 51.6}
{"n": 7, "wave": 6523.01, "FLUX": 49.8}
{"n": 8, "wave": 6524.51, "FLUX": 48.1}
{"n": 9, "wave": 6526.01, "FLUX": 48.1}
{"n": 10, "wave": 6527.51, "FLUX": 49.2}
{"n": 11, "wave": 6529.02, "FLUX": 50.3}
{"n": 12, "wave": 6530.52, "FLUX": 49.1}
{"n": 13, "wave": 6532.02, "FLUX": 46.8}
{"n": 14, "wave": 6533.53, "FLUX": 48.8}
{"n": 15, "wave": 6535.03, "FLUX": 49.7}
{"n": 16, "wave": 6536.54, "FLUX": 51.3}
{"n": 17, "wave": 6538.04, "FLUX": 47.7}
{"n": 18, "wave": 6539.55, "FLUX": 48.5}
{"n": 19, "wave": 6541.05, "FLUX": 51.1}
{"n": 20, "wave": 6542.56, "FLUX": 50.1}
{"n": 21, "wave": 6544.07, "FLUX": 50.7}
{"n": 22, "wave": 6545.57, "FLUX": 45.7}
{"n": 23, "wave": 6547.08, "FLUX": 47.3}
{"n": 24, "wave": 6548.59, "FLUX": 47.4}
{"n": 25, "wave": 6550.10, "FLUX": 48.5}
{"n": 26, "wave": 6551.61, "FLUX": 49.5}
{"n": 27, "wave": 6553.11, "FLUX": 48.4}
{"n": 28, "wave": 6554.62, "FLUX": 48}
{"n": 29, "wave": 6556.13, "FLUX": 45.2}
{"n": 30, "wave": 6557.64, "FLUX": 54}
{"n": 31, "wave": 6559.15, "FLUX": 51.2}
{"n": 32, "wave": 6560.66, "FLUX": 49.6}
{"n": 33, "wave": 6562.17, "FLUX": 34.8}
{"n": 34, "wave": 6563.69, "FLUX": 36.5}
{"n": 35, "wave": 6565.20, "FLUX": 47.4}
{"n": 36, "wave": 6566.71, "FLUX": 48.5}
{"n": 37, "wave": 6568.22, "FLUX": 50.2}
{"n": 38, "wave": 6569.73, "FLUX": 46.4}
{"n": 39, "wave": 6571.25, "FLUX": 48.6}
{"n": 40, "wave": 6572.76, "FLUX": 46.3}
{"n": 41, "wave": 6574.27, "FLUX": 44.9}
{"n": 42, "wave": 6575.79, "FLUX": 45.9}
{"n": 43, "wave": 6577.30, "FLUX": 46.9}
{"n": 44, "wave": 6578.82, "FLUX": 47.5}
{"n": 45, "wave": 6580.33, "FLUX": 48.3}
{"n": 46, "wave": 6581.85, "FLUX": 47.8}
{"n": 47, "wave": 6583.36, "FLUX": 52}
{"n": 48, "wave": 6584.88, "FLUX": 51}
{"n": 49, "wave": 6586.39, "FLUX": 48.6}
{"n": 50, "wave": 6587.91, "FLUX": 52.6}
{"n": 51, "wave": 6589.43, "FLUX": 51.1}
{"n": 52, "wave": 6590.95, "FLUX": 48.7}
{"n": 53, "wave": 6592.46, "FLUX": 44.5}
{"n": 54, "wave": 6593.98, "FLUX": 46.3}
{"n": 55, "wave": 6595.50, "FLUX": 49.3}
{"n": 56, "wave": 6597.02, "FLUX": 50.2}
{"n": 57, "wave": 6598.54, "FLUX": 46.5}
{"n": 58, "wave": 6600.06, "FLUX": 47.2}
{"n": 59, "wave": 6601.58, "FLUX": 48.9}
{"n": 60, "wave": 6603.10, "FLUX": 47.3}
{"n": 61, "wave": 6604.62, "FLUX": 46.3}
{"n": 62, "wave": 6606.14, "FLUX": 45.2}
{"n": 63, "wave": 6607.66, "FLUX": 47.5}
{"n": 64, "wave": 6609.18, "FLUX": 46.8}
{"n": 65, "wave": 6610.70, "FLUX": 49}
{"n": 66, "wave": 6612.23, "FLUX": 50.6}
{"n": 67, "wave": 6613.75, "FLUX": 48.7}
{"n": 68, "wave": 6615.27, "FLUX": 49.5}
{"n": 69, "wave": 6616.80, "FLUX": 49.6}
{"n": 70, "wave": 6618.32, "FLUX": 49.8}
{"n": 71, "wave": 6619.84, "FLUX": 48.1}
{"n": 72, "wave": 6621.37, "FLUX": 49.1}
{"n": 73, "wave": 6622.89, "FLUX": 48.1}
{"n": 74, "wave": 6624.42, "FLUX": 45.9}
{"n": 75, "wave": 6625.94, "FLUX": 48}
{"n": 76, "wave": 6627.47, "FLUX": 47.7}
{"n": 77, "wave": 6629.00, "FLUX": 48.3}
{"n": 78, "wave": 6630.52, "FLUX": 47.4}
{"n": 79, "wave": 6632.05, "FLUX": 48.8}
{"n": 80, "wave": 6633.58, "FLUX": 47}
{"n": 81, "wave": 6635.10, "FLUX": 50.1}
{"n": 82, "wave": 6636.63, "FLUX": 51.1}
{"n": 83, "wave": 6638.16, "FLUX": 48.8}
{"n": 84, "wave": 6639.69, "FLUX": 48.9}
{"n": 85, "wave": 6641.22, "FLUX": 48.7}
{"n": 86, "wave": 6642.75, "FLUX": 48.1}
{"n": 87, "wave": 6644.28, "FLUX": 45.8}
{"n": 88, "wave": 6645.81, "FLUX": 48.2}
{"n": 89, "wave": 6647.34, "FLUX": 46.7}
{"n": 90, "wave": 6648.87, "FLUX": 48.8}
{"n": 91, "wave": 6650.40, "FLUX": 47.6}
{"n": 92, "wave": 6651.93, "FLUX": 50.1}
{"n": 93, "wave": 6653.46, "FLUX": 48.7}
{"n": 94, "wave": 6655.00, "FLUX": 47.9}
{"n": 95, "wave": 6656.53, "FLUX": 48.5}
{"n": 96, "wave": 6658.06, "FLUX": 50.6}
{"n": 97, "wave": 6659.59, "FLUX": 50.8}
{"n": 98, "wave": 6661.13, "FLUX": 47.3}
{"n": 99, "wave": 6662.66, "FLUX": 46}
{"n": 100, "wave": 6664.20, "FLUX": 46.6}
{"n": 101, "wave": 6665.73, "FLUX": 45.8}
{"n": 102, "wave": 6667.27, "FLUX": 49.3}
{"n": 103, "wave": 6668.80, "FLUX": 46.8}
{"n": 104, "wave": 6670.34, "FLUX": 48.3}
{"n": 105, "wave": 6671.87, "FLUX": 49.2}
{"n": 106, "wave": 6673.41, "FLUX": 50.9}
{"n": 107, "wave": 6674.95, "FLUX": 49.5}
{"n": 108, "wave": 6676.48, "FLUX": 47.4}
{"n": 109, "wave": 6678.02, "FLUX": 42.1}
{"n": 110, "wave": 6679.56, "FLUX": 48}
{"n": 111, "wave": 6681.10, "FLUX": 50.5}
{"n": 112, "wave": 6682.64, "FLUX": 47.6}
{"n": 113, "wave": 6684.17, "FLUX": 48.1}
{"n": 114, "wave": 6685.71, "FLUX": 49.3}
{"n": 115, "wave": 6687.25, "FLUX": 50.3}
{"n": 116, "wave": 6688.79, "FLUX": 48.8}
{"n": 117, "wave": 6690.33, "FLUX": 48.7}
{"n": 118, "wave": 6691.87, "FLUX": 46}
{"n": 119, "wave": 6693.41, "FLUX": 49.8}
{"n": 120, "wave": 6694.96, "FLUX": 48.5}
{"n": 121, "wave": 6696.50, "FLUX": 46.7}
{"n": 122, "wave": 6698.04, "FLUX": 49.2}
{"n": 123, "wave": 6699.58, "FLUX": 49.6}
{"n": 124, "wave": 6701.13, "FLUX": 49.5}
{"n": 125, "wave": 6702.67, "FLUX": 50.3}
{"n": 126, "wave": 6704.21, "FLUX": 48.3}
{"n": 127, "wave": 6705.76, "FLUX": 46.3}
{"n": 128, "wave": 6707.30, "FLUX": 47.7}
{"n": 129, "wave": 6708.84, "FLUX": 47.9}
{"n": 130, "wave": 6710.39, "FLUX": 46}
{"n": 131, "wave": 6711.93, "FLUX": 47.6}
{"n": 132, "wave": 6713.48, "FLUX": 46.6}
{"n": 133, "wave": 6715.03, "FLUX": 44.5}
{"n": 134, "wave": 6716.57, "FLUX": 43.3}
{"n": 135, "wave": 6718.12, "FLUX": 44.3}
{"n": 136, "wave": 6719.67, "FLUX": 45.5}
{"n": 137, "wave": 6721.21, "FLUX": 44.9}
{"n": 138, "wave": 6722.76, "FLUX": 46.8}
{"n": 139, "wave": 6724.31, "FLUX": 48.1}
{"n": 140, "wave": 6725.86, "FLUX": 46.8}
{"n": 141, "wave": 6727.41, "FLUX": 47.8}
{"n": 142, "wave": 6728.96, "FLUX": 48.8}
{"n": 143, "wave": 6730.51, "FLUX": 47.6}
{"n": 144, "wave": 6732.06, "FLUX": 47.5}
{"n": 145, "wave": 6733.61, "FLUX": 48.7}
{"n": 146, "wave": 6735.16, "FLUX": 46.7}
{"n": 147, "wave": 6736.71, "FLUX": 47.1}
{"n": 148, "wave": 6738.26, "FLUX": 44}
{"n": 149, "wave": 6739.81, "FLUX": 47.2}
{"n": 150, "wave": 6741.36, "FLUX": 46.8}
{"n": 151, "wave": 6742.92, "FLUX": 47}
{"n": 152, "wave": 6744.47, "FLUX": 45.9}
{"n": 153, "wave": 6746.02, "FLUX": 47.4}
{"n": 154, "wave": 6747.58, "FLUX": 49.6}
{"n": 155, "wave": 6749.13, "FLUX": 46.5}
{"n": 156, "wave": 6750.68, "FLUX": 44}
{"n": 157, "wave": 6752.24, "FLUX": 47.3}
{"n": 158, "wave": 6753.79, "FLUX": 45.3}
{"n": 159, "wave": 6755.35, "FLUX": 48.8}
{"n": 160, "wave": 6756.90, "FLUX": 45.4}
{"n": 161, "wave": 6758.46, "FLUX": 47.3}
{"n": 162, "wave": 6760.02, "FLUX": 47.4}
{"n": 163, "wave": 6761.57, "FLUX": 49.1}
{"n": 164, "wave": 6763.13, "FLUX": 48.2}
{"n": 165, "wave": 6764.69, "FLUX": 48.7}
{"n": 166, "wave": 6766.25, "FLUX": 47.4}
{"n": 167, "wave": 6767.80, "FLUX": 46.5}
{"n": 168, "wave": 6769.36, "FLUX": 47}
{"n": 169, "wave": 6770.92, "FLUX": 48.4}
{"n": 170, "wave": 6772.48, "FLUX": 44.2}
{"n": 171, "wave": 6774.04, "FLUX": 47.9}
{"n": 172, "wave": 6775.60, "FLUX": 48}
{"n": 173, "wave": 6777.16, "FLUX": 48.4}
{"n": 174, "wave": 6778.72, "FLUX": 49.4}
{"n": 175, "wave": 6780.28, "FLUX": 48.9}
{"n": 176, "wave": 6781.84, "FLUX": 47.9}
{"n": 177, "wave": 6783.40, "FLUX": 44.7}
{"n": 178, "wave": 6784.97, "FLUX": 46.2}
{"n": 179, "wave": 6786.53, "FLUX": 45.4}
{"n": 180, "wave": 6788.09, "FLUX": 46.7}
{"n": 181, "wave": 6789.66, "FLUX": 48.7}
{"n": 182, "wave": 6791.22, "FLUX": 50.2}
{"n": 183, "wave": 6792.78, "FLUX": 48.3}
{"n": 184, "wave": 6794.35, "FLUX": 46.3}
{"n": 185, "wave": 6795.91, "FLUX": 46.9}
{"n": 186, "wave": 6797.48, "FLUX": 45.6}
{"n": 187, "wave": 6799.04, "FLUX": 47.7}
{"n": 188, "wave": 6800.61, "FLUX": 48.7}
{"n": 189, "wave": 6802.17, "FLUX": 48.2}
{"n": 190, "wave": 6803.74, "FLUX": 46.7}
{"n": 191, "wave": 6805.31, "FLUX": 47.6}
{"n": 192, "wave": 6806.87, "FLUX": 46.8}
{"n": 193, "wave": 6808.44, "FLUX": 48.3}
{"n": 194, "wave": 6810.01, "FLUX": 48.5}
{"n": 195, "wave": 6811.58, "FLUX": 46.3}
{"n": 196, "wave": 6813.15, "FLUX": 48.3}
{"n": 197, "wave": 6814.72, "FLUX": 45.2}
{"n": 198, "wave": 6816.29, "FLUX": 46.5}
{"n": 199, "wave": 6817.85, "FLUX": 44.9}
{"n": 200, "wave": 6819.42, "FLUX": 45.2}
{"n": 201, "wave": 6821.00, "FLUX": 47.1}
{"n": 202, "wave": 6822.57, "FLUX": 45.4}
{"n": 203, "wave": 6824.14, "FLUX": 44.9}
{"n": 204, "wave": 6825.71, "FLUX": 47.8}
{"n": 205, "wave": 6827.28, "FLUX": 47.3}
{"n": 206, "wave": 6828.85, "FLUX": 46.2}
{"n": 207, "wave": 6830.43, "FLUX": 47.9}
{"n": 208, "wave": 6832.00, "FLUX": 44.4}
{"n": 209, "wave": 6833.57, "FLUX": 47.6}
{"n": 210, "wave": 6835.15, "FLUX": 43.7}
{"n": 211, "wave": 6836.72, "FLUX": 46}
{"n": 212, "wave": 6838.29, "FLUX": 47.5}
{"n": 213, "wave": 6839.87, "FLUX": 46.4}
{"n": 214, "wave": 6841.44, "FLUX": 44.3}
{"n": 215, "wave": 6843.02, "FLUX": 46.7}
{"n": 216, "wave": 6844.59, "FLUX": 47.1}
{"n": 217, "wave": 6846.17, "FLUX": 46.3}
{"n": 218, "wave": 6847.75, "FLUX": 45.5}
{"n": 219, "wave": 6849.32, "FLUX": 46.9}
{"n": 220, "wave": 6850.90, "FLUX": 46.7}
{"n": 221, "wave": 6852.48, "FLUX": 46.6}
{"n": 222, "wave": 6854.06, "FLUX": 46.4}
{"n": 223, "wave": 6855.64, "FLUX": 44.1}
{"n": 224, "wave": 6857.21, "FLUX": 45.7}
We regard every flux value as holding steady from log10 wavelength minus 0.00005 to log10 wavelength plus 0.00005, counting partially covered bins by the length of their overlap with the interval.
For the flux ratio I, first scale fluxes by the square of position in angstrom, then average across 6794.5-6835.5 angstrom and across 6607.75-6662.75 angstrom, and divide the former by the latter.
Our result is 1.0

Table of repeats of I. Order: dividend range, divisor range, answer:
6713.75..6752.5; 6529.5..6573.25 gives 1.03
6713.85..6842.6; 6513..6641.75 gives 1.03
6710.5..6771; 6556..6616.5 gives 1.03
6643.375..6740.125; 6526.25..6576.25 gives 1.04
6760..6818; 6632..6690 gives 1.02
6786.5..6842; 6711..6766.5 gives 1.02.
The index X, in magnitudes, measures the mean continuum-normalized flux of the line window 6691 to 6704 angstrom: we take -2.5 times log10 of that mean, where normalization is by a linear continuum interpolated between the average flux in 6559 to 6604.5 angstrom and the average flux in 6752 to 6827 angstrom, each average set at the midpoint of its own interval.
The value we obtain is -0.03 mag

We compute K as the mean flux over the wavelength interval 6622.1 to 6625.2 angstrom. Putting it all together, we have 47.1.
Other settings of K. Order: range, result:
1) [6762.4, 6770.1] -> 47.6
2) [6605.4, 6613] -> 47.8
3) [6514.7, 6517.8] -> 46.8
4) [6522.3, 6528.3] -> 48.8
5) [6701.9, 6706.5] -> 48.3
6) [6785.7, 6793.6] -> 47.8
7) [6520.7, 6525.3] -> 49.8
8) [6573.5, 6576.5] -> 45.4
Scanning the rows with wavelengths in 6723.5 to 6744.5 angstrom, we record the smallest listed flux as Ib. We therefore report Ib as 44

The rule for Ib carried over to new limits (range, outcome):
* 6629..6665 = 45.8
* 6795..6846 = 43.7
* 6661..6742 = 42.1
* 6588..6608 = 44.5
